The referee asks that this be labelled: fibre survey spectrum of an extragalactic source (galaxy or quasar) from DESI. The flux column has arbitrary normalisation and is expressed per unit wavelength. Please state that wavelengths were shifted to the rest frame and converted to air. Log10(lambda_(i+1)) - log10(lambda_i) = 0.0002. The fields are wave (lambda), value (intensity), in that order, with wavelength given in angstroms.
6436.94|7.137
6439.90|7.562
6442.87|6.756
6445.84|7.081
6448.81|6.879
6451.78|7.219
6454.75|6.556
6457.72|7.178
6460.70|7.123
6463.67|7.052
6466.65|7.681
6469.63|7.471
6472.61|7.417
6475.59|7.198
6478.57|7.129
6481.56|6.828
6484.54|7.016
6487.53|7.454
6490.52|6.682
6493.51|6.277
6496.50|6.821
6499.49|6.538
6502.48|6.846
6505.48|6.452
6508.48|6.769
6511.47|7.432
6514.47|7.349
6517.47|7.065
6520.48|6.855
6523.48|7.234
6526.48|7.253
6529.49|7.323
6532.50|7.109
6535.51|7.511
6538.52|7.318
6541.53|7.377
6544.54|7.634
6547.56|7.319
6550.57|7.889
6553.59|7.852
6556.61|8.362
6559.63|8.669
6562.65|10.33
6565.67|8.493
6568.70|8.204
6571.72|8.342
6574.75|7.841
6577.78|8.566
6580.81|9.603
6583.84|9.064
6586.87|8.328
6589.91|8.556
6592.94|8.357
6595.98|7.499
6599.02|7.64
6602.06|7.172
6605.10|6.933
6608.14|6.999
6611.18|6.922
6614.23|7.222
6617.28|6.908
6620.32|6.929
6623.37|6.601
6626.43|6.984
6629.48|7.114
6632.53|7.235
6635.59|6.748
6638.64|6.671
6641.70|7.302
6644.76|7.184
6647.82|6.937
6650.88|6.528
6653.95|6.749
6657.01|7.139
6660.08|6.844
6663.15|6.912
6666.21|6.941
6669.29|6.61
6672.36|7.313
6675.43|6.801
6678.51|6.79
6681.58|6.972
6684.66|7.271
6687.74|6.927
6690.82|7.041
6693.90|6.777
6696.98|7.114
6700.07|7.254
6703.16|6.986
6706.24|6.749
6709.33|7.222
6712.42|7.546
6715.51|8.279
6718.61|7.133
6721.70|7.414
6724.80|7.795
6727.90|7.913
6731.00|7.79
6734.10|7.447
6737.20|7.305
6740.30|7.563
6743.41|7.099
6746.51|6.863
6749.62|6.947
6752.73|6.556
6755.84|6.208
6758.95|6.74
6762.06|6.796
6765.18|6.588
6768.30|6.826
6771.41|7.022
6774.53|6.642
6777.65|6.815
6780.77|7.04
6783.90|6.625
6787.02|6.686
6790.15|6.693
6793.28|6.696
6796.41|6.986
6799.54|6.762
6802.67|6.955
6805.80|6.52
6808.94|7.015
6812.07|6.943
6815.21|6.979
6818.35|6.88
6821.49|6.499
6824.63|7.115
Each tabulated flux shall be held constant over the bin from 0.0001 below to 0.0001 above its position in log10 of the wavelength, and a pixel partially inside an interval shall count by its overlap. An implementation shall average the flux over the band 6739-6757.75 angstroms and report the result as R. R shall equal 6.86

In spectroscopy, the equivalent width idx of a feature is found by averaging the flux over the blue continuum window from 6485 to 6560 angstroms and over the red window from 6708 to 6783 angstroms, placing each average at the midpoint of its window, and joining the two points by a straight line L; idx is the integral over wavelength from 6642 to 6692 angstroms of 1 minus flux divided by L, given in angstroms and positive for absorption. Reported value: 1.6 angstroms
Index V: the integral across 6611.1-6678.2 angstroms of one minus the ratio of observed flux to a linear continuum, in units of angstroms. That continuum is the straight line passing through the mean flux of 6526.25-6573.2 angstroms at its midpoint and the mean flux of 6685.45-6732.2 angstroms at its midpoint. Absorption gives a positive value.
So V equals 5.7 angstroms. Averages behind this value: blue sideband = 7.96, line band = 6.93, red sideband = 7.32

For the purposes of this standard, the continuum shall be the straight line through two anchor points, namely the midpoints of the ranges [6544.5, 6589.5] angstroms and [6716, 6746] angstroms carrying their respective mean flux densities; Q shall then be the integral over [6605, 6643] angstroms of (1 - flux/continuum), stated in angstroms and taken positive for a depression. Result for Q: 5.4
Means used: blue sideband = 8.46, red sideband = 7.5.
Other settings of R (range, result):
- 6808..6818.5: 6.96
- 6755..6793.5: 6.73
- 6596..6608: 7.25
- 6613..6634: 7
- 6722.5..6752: 7.39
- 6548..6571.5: 8.48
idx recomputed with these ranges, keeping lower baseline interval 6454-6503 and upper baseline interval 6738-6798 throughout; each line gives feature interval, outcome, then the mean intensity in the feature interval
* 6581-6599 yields -3.7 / 8.39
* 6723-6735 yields -1.6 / 7.74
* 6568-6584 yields -3.7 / 8.59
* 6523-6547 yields -1.2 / 7.35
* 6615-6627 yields 0.1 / 6.87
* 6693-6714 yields -0.7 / 7.11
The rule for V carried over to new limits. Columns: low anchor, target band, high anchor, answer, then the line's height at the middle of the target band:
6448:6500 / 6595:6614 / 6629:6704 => -0.5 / 6.99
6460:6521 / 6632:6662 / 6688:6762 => 0.9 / 7.14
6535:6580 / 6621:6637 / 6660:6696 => 1.1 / 7.43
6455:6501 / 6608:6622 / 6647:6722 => 0.1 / 7.05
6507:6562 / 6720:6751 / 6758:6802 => -2.2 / 6.91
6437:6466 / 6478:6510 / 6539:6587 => 3.2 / 7.56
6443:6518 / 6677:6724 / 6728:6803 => -1.6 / 6.94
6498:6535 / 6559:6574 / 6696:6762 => -3.6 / 7.08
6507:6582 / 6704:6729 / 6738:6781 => -1.6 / 7.04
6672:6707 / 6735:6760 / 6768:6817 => -0.1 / 6.9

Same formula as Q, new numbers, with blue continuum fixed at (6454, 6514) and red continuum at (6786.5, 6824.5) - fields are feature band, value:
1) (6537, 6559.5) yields -2.5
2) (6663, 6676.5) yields 0.0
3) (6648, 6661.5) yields 0.2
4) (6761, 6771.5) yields 0.1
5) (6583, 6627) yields -3.3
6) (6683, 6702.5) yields -0.5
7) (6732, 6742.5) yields -0.9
